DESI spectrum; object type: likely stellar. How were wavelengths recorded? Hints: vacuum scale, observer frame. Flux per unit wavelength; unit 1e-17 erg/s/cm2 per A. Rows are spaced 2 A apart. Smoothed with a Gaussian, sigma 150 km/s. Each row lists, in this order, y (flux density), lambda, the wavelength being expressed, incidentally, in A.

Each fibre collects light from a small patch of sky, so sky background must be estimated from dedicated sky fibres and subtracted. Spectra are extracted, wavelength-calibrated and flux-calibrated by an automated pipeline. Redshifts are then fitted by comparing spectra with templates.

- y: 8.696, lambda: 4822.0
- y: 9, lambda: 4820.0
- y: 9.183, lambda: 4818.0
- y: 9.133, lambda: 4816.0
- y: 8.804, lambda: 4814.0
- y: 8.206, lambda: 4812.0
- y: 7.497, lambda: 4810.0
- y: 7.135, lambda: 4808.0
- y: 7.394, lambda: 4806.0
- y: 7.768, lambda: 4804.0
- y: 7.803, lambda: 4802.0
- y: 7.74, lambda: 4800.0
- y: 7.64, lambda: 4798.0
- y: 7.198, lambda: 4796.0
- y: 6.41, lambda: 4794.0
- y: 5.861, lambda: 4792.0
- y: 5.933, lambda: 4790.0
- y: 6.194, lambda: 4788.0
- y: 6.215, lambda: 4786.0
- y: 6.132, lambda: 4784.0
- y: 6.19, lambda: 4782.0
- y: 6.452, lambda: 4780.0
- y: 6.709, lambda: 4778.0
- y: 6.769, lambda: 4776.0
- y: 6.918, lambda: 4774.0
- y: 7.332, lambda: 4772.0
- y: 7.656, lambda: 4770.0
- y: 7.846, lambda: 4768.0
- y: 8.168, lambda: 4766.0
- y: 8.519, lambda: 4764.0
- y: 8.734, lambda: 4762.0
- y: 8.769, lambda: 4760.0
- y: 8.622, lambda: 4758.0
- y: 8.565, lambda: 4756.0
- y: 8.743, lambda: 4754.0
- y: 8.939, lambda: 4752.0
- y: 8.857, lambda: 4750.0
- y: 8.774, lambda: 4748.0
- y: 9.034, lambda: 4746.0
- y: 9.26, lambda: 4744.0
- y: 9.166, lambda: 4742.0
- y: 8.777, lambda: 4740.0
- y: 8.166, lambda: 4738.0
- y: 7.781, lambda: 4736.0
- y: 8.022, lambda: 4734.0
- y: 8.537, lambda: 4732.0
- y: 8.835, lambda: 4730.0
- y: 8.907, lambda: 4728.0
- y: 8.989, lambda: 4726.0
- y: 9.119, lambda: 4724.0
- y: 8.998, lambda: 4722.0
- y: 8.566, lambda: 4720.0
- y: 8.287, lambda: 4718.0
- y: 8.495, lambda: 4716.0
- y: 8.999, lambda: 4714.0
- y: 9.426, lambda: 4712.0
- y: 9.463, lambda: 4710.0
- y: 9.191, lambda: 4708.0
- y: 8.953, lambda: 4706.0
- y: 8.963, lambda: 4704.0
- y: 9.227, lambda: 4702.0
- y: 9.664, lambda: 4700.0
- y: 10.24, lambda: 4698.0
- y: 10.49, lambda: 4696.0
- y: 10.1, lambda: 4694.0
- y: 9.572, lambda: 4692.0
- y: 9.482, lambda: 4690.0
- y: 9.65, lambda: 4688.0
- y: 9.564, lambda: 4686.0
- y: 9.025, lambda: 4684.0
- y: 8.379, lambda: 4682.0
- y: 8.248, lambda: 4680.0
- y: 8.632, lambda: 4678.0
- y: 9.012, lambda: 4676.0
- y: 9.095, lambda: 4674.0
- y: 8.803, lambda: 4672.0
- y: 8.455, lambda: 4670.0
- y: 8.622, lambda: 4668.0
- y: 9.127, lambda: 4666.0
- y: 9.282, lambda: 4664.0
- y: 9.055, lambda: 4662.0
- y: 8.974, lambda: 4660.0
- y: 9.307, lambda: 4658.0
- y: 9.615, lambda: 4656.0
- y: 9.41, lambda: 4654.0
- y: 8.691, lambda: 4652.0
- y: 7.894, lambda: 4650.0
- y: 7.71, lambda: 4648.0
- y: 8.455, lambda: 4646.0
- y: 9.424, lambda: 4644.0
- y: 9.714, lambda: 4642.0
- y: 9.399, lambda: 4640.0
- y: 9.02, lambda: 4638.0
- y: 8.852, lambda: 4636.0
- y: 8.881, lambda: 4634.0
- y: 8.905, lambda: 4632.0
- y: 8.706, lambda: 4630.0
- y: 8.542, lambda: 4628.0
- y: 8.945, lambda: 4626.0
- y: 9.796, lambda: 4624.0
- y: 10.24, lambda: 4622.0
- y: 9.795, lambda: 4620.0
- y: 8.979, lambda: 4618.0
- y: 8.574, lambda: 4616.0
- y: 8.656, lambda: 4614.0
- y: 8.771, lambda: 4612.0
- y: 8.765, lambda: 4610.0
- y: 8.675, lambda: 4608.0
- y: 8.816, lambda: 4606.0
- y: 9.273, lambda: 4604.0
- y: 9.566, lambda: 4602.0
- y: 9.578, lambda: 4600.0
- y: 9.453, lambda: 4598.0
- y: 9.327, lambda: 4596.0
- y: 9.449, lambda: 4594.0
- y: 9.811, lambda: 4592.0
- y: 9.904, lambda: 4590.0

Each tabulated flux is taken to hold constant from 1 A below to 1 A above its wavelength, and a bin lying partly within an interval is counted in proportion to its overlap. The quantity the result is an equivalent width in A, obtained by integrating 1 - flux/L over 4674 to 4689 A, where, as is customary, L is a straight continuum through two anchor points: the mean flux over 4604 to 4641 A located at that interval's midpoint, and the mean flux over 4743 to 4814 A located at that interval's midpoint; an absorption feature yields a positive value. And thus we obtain -0.8 A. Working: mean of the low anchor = 9.02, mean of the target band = 8.94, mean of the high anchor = 7.62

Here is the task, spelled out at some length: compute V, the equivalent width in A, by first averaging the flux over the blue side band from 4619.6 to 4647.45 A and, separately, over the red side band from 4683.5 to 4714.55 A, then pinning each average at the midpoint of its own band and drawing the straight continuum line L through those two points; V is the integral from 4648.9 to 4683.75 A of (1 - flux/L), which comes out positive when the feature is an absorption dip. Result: 1.8 A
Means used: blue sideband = 9.15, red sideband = 9.52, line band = 8.86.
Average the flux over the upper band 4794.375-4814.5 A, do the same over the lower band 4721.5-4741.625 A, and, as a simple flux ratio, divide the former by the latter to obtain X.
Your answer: 0.9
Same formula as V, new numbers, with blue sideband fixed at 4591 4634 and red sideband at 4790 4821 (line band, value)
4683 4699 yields -2.2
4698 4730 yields -2.4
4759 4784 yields 1.7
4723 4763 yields -2.6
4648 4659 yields 0.0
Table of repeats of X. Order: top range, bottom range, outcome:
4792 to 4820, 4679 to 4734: 0.85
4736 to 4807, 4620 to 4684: 0.86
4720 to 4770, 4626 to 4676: 0.97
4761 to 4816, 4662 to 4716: 0.79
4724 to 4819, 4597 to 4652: 0.88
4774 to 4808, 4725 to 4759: 0.78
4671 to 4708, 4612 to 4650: 1.03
